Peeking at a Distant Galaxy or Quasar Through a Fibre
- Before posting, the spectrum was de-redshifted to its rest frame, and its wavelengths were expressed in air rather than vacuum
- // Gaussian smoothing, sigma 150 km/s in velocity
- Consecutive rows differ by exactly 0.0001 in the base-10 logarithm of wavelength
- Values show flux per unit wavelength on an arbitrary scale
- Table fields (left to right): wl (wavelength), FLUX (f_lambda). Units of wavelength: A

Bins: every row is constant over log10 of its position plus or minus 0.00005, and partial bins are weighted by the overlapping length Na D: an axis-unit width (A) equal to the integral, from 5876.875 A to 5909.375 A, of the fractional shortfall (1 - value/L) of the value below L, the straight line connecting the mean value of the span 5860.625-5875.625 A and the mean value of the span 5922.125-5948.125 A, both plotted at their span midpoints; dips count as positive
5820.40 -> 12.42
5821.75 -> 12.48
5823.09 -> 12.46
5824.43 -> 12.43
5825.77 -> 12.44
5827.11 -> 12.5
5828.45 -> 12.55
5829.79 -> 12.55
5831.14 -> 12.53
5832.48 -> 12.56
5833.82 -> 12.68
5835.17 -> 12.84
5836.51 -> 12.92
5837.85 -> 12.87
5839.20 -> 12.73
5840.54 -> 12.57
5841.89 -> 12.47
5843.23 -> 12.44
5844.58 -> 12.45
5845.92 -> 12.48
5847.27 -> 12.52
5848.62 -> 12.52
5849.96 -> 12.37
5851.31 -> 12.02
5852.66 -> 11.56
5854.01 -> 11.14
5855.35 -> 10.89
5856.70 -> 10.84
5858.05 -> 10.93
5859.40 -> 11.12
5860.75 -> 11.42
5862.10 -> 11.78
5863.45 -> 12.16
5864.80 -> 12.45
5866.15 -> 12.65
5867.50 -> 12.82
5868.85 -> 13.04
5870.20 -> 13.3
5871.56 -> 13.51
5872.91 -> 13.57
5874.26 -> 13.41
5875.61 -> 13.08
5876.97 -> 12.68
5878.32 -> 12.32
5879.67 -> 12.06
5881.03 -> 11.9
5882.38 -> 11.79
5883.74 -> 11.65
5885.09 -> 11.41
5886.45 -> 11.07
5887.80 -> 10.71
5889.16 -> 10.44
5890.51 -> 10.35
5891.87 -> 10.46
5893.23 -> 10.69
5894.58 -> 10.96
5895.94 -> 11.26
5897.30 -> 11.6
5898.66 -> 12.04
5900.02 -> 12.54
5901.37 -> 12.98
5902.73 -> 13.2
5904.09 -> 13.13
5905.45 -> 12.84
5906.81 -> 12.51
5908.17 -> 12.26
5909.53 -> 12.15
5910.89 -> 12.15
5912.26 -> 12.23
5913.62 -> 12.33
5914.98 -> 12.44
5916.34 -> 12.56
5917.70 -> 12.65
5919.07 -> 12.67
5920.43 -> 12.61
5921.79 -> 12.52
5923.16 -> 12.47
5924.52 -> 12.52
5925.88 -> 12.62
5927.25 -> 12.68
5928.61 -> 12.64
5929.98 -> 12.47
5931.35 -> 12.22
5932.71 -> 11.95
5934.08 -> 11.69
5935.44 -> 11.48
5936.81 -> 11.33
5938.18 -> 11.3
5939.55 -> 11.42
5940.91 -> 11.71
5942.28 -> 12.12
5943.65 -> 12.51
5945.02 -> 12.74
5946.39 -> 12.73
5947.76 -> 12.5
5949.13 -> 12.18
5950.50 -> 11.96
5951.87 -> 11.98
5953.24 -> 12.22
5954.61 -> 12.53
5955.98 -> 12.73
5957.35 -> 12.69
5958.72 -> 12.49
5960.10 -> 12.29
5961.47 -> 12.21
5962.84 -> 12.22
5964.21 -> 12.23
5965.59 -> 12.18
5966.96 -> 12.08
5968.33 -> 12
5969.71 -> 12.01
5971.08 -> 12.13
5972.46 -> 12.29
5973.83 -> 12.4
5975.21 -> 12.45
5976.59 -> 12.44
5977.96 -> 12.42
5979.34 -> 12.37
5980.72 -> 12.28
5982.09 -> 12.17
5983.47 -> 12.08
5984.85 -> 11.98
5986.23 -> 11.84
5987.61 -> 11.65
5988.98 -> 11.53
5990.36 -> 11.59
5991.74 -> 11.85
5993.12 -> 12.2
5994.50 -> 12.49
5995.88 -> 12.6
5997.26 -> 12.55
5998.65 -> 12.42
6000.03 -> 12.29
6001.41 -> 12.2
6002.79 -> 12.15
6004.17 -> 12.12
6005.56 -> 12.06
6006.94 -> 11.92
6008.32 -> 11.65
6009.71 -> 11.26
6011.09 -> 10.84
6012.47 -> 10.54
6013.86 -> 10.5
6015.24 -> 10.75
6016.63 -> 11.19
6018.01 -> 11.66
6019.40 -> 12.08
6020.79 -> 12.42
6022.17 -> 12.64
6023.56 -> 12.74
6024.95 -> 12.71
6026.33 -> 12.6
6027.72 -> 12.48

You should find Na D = 2.0 A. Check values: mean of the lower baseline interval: 12.8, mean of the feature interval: 11.8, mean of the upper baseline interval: 12.2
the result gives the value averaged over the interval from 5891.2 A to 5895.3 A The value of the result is 10.7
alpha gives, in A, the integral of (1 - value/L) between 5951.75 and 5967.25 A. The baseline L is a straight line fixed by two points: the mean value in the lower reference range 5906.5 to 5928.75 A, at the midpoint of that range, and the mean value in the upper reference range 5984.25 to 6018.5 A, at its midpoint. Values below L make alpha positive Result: -0.3 A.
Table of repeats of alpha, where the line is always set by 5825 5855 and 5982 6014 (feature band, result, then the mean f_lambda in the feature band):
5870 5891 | 0.4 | 12.1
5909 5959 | -0.7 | 12.3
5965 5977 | -0.3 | 12.2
